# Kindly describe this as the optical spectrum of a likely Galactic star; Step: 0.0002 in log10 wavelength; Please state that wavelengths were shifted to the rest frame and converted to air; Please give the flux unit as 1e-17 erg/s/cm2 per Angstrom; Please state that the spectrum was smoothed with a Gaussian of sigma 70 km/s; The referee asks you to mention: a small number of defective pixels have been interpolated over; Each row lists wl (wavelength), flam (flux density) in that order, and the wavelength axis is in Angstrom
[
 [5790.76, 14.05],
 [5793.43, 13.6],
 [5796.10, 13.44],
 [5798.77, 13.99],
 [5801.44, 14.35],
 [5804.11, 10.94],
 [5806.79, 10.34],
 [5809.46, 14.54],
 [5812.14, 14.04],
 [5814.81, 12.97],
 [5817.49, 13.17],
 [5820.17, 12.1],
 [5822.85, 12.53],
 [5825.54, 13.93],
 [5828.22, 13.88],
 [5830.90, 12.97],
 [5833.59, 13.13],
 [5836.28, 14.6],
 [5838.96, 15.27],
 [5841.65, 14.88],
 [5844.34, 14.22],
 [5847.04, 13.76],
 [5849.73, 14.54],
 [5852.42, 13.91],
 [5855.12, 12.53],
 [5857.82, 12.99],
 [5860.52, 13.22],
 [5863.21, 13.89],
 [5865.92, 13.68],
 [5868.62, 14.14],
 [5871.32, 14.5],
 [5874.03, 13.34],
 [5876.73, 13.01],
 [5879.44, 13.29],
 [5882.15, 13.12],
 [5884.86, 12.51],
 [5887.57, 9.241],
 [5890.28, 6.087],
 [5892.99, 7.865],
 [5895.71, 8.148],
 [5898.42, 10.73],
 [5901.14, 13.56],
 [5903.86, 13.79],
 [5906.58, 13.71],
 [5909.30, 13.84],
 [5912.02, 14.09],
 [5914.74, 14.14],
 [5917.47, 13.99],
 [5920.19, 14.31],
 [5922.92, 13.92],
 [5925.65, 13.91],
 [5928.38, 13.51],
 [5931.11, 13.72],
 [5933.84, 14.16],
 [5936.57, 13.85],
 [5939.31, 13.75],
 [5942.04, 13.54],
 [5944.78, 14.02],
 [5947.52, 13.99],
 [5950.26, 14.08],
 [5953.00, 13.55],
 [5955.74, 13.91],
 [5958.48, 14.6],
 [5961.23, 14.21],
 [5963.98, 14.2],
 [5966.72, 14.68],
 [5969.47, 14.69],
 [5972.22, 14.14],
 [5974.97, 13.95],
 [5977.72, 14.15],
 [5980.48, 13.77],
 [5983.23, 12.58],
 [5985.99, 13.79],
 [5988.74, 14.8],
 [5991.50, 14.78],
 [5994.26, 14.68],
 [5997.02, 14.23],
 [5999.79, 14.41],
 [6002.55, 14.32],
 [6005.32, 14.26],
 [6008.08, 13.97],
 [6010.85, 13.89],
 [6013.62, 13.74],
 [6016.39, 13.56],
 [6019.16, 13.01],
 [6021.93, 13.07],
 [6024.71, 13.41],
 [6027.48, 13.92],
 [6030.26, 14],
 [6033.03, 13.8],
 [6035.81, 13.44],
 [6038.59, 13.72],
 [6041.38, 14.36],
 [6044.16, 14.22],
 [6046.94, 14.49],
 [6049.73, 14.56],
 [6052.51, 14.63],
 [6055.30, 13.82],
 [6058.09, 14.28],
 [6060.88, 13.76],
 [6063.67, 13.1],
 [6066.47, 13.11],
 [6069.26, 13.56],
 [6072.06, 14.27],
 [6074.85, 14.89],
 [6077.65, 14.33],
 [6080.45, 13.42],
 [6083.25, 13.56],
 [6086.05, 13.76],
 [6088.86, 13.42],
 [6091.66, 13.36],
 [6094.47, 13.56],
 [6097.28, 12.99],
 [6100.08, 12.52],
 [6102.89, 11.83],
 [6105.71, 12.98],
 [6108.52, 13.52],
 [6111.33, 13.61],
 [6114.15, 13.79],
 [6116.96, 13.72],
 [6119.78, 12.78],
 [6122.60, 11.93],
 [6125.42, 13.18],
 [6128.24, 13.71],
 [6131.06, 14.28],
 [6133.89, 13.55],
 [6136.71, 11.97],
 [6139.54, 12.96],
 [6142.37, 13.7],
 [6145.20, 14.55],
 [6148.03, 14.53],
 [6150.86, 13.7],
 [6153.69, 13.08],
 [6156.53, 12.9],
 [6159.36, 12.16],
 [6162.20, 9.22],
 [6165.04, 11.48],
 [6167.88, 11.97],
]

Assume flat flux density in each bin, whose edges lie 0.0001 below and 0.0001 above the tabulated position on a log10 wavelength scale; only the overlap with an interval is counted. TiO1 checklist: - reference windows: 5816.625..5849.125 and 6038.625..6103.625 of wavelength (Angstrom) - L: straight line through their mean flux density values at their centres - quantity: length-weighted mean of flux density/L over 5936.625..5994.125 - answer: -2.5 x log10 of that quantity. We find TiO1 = -0.026 mag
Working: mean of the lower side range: 13.7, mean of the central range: 14.1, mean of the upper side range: 13.7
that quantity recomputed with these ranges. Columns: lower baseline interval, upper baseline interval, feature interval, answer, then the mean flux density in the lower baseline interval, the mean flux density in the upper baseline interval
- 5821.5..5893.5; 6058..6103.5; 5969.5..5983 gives -0.05 mag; 13.1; 13.5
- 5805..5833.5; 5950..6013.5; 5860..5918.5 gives 0.09 mag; 13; 14.2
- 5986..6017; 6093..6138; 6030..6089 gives -0.02 mag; 14.2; 13.1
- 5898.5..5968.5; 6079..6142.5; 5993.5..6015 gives -0.04 mag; 13.9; 13.2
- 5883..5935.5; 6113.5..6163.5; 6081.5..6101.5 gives -0.03 mag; 12.4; 13.1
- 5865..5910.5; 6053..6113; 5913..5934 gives -0.14 mag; 12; 13.5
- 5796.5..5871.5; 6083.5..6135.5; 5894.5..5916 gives 0.06 mag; 13.5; 13.3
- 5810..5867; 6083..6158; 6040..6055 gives -0.08 mag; 13.6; 13.3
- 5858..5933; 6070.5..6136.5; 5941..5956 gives -0.08 mag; 12.7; 13.4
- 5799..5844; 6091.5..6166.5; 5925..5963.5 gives -0.05 mag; 13.4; 13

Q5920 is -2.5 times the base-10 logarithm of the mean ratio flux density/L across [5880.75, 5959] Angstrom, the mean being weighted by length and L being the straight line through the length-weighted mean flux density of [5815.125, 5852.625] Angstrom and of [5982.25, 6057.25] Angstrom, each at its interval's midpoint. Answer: 0.08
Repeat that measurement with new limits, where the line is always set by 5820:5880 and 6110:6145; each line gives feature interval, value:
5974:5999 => -0.05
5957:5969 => -0.07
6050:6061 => -0.06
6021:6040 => -0.02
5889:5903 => 0.40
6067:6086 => -0.05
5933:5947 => -0.02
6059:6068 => 0.00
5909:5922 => -0.04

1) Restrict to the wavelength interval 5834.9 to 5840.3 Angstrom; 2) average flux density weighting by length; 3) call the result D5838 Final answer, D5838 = 14.9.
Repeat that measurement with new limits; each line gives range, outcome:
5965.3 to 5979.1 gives 14.3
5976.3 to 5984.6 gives 13.5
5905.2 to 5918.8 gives 14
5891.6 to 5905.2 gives 10.8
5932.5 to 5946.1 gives 13.9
